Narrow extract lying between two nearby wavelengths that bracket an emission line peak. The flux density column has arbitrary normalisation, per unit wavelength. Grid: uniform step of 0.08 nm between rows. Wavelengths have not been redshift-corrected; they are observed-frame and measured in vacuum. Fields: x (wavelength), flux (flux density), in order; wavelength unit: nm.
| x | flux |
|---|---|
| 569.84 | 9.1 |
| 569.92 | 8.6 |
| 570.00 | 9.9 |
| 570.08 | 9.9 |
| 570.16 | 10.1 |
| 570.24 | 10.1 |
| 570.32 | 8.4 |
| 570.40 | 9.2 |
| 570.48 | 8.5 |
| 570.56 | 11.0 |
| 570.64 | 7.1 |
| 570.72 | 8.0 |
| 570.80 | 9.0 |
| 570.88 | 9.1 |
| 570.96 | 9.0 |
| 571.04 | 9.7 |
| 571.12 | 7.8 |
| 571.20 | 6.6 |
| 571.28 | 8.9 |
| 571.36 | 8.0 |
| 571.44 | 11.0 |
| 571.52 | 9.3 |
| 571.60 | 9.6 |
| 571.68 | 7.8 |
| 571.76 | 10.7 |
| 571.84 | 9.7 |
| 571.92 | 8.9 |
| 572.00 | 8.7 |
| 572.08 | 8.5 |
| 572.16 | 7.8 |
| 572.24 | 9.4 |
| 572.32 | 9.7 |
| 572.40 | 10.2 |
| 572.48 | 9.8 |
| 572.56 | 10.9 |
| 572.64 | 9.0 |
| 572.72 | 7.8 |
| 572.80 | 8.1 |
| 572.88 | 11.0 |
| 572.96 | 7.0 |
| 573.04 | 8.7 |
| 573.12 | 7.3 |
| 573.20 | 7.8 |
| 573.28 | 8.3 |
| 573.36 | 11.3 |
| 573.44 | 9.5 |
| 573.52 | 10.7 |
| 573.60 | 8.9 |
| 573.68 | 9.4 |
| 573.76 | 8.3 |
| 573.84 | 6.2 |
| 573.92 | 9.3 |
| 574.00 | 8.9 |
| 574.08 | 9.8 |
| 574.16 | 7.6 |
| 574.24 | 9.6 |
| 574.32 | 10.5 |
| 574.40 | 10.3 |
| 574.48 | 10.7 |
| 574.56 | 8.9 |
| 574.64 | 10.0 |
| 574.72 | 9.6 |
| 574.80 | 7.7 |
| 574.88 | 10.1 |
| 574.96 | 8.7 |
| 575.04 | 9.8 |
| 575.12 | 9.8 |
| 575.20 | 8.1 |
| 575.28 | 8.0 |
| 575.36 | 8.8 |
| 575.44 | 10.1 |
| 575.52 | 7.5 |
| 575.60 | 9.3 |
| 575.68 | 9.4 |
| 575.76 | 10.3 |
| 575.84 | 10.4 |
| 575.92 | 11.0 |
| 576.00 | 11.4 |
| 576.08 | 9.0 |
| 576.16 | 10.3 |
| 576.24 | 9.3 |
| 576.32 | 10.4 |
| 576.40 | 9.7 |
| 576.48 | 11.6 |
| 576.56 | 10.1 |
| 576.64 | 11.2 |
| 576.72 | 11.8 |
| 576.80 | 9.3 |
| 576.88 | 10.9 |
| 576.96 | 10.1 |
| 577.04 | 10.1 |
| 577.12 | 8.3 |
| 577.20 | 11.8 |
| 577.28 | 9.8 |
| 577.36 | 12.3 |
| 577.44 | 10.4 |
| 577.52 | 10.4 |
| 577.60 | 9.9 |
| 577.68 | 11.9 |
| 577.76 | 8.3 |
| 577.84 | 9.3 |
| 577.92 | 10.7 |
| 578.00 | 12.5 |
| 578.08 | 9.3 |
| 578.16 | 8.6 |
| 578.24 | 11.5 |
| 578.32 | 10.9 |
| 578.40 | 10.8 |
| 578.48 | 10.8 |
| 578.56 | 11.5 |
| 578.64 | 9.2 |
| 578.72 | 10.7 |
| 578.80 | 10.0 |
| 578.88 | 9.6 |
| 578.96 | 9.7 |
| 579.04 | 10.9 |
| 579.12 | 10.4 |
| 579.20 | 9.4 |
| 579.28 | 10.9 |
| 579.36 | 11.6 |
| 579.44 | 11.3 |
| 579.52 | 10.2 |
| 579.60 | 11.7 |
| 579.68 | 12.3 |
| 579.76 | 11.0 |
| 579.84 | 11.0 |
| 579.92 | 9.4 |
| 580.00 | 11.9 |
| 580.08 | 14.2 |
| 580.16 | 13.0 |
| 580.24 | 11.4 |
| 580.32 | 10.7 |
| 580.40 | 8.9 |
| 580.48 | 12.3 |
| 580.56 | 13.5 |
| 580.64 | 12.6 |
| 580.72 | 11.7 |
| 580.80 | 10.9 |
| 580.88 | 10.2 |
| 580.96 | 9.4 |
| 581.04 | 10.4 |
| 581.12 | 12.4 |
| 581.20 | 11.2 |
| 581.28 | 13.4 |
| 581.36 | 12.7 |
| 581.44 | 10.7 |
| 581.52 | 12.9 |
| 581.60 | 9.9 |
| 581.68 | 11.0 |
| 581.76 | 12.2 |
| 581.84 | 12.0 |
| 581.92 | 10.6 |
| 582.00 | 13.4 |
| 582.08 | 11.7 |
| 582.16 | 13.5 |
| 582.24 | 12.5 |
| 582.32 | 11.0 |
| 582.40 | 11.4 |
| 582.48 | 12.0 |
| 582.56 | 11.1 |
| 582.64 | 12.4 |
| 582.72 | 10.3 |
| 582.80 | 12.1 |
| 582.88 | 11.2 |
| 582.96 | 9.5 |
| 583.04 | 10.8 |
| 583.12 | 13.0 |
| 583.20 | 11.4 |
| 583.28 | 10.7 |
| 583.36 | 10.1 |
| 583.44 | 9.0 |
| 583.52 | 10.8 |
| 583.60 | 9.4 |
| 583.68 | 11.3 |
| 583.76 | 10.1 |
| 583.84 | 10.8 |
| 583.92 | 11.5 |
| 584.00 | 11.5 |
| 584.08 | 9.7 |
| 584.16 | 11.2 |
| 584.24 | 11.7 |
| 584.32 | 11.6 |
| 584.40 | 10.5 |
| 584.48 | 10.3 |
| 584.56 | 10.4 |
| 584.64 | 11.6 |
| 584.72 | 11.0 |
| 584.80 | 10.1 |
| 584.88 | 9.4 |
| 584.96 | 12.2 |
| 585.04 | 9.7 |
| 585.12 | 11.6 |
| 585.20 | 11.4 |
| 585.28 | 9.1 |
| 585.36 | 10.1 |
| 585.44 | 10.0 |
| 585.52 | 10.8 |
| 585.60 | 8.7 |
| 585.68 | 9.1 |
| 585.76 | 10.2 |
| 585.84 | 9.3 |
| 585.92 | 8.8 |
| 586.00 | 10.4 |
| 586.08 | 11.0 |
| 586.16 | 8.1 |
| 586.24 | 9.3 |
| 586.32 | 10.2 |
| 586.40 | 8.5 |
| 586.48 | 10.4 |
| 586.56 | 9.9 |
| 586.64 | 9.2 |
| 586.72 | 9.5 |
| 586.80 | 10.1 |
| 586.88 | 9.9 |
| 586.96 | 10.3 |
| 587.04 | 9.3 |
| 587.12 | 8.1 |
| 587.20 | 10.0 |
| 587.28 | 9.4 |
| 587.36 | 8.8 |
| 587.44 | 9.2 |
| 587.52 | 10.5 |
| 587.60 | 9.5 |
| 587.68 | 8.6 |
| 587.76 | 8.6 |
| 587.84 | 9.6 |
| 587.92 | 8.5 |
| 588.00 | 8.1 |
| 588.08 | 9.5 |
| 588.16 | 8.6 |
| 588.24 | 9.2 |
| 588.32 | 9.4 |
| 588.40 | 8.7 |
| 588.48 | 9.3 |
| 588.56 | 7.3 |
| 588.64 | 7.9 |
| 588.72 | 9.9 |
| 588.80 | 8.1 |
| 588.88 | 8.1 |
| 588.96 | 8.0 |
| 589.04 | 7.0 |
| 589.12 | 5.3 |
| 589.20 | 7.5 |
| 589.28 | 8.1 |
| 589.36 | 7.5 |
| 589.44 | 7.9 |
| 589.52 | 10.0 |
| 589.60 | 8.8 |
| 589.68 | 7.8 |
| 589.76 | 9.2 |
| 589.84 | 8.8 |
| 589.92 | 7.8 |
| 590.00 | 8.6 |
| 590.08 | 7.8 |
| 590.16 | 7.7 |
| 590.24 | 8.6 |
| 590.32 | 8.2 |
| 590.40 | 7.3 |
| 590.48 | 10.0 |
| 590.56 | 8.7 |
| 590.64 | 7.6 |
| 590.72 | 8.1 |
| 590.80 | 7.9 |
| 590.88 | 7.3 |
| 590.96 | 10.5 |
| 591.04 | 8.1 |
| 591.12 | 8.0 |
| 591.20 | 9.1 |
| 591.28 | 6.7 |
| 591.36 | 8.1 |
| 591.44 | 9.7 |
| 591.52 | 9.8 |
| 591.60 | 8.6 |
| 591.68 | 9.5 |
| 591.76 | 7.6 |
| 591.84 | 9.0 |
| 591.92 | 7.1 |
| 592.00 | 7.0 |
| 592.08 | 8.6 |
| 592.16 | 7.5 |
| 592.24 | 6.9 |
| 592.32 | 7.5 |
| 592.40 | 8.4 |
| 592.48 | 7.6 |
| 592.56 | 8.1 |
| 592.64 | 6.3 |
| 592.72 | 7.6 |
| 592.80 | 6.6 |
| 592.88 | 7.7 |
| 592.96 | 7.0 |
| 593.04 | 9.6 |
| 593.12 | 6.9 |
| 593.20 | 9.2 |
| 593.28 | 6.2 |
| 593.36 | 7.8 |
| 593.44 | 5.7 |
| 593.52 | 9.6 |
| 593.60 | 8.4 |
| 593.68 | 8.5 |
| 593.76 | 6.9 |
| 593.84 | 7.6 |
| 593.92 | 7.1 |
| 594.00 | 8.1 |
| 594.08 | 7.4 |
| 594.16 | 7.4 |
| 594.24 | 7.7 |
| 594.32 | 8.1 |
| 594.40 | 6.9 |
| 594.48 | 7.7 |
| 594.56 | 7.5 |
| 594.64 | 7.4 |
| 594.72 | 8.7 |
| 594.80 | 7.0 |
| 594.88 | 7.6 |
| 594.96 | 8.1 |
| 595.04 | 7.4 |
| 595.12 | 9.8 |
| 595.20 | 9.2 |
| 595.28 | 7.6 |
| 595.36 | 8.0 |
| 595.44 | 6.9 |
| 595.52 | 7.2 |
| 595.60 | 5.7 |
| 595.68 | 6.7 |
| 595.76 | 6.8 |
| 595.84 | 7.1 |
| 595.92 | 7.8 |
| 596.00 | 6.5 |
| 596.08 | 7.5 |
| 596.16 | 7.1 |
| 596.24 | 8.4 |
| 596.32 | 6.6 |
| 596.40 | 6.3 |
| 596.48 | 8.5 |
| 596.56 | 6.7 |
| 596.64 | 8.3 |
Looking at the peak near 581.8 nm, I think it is C III]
